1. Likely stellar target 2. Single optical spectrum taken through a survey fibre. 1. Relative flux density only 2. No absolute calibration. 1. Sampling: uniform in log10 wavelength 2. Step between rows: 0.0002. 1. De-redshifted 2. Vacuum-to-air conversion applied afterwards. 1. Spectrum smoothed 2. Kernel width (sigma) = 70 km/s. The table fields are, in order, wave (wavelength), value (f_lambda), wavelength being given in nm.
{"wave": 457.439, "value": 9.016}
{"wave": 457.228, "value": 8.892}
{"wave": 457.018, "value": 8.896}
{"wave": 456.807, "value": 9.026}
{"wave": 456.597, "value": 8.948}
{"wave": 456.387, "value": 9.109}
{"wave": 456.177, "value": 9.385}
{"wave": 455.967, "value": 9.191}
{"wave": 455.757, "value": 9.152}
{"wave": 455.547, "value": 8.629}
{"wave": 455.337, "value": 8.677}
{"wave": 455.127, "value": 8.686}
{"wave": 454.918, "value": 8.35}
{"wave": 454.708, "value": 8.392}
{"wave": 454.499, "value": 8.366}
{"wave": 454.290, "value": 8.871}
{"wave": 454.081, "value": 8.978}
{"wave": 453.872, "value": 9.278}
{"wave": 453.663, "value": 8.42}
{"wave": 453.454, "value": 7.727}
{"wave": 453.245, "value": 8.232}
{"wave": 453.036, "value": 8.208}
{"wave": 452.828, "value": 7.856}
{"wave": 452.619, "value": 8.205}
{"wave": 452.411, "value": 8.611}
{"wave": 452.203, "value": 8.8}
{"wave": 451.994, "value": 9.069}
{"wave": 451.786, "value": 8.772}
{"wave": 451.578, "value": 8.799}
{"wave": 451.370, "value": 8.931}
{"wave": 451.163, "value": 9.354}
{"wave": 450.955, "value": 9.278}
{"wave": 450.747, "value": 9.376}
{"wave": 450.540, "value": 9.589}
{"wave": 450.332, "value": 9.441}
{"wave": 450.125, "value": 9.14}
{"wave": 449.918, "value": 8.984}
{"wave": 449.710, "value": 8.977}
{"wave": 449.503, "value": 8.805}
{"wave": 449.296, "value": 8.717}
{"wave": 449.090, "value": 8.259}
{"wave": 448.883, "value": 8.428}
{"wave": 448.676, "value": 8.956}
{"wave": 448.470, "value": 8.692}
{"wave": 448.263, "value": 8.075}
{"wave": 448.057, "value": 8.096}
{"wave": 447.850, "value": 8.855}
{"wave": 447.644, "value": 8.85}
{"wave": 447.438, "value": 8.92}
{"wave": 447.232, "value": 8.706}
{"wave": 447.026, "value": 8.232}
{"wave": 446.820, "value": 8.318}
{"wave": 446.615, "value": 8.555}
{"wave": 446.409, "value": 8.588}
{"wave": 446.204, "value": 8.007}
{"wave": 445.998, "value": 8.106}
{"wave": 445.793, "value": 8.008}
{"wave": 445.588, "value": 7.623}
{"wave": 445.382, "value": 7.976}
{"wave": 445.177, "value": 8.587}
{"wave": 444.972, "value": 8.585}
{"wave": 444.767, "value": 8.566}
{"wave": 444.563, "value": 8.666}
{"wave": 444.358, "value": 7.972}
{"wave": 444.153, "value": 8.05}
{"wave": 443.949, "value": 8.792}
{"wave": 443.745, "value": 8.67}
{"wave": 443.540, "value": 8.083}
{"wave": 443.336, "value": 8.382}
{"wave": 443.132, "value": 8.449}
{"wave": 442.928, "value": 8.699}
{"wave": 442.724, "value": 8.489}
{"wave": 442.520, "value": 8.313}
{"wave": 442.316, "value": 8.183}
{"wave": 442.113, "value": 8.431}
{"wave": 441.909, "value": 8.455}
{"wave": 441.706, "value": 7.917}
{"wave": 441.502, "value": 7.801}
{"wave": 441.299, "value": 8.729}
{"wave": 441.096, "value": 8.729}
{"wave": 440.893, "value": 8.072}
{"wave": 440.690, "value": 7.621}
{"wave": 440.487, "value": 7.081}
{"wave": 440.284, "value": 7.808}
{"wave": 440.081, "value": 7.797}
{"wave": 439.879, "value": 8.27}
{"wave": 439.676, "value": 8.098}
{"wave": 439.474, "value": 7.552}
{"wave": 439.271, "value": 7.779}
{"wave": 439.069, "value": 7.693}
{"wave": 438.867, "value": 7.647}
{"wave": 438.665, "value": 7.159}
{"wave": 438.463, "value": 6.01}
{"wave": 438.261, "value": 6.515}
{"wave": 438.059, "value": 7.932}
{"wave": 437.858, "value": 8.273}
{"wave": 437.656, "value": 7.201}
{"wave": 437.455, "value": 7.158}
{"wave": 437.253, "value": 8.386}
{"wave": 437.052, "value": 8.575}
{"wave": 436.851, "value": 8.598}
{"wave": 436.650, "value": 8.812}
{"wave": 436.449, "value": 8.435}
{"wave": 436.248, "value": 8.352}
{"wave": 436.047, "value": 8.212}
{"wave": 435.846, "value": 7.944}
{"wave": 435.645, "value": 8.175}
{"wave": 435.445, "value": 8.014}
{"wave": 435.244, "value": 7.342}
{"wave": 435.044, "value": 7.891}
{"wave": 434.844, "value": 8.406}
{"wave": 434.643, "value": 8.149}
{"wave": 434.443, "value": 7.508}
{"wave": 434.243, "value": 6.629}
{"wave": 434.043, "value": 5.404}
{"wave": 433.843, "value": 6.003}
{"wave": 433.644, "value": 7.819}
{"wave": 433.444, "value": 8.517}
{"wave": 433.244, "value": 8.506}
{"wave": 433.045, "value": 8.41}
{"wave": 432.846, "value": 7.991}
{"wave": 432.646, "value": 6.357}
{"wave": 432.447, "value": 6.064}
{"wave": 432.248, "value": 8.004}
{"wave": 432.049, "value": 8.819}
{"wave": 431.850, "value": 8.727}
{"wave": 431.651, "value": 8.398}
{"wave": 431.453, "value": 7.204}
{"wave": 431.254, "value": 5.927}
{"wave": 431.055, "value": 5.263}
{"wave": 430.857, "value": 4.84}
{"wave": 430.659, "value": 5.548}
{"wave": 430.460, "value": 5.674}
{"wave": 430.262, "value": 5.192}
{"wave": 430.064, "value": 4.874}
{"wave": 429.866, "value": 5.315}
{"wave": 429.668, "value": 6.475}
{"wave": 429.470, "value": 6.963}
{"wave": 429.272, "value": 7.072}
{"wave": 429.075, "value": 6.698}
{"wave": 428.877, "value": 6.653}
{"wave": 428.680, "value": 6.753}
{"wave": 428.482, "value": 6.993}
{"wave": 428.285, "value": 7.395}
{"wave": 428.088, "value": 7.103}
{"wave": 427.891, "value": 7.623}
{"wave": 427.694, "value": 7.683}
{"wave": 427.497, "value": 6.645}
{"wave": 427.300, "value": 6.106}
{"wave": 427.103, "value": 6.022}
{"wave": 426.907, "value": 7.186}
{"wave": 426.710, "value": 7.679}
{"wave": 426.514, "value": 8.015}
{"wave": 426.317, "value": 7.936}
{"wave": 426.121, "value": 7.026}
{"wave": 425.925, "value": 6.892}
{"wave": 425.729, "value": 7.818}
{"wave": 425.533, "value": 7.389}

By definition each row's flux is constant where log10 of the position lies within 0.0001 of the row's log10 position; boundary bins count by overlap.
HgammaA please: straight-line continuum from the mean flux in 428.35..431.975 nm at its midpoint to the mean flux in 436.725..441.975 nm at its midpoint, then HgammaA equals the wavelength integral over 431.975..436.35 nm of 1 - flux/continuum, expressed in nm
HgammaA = -0.405 nm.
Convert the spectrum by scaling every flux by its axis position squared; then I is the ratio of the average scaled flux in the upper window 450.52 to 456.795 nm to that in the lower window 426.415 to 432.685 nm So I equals 1.5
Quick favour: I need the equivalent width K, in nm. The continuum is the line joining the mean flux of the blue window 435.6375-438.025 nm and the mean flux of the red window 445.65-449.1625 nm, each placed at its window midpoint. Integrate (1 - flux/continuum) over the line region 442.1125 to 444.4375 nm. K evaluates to -0.012 nm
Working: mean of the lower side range 8.17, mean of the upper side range 8.44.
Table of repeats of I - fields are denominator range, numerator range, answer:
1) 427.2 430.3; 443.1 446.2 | 1.35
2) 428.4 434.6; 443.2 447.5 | 1.31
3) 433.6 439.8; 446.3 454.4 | 1.21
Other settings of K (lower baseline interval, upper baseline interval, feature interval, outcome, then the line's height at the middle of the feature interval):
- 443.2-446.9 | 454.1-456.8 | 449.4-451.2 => -0.13 nm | 8.57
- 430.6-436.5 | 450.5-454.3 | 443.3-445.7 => -0.04 nm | 8.19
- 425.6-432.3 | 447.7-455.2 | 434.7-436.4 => -0.15 nm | 7.38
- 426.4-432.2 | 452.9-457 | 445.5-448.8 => -0.12 nm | 8.11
